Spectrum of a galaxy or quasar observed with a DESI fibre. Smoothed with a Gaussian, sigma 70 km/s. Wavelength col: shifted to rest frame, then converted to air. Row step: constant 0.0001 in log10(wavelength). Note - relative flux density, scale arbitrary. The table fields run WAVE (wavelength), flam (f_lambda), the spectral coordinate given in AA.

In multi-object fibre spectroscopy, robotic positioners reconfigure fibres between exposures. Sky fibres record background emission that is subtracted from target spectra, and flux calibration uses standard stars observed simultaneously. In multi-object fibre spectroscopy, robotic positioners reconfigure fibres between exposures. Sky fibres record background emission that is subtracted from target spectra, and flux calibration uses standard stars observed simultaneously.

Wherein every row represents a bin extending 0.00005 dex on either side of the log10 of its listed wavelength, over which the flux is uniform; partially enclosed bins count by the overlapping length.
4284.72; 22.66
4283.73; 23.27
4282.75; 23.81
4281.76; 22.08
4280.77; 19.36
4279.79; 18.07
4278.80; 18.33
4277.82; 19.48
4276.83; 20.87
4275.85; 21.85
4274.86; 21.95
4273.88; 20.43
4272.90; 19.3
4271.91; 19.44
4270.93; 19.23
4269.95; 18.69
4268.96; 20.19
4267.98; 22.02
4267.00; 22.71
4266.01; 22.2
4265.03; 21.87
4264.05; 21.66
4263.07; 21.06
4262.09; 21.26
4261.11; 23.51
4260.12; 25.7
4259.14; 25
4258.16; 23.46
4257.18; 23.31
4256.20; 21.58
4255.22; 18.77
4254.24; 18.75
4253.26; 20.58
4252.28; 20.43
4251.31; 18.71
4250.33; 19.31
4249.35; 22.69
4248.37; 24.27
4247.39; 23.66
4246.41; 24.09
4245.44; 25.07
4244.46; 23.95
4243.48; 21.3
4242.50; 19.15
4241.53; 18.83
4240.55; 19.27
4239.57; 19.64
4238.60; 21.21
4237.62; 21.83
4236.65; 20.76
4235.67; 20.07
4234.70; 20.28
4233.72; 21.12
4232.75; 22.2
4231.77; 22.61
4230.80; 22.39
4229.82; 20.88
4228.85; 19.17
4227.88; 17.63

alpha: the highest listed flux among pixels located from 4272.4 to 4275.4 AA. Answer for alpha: 21.95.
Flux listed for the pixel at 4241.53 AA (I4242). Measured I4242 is 18.83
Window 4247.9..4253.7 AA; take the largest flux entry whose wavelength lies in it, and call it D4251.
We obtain 24.27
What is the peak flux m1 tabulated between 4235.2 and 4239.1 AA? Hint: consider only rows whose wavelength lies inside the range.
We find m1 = 21.83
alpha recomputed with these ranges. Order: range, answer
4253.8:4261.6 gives 25.7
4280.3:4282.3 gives 22.08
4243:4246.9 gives 25.07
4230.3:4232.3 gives 22.61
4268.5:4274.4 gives 20.43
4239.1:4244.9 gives 23.95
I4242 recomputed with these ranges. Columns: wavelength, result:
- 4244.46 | 23.95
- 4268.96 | 20.19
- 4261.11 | 23.51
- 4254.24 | 18.75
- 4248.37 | 24.27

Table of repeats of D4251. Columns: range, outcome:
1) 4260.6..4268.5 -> 23.51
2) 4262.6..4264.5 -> 21.66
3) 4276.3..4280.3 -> 20.87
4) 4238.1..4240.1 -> 21.21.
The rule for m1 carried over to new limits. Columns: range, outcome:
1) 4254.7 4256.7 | 21.58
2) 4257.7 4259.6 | 25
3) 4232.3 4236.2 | 22.2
